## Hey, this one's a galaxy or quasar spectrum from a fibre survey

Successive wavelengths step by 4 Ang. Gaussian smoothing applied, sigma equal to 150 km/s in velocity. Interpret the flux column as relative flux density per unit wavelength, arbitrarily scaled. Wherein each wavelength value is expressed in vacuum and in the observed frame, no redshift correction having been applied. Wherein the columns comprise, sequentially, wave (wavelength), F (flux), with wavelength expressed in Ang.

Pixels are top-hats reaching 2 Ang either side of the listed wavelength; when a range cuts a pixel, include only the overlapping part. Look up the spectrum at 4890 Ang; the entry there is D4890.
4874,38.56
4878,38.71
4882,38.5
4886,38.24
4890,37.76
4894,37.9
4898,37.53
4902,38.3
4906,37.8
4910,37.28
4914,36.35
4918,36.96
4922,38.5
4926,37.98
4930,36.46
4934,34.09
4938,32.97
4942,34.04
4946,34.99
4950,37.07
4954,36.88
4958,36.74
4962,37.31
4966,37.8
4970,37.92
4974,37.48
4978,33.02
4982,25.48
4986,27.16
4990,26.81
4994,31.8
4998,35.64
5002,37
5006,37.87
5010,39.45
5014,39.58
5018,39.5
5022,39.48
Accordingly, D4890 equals 37.76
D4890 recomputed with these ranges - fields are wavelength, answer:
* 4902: 38.3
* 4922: 38.5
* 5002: 37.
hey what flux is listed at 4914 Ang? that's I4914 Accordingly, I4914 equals 36.35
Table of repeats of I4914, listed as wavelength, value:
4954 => 36.88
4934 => 34.09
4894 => 37.9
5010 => 39.45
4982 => 25.48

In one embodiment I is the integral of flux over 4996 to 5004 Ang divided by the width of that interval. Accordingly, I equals 36.3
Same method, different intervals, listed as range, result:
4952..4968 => 37.2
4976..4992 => 28.1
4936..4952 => 34.8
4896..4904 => 37.9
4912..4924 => 37.3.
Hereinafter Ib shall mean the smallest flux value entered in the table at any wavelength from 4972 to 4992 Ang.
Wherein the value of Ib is 25.48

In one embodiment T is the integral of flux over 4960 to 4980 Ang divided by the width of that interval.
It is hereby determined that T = 36.7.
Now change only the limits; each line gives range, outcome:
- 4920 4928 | 38.2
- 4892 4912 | 37.8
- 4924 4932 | 37.2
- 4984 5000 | 30.4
